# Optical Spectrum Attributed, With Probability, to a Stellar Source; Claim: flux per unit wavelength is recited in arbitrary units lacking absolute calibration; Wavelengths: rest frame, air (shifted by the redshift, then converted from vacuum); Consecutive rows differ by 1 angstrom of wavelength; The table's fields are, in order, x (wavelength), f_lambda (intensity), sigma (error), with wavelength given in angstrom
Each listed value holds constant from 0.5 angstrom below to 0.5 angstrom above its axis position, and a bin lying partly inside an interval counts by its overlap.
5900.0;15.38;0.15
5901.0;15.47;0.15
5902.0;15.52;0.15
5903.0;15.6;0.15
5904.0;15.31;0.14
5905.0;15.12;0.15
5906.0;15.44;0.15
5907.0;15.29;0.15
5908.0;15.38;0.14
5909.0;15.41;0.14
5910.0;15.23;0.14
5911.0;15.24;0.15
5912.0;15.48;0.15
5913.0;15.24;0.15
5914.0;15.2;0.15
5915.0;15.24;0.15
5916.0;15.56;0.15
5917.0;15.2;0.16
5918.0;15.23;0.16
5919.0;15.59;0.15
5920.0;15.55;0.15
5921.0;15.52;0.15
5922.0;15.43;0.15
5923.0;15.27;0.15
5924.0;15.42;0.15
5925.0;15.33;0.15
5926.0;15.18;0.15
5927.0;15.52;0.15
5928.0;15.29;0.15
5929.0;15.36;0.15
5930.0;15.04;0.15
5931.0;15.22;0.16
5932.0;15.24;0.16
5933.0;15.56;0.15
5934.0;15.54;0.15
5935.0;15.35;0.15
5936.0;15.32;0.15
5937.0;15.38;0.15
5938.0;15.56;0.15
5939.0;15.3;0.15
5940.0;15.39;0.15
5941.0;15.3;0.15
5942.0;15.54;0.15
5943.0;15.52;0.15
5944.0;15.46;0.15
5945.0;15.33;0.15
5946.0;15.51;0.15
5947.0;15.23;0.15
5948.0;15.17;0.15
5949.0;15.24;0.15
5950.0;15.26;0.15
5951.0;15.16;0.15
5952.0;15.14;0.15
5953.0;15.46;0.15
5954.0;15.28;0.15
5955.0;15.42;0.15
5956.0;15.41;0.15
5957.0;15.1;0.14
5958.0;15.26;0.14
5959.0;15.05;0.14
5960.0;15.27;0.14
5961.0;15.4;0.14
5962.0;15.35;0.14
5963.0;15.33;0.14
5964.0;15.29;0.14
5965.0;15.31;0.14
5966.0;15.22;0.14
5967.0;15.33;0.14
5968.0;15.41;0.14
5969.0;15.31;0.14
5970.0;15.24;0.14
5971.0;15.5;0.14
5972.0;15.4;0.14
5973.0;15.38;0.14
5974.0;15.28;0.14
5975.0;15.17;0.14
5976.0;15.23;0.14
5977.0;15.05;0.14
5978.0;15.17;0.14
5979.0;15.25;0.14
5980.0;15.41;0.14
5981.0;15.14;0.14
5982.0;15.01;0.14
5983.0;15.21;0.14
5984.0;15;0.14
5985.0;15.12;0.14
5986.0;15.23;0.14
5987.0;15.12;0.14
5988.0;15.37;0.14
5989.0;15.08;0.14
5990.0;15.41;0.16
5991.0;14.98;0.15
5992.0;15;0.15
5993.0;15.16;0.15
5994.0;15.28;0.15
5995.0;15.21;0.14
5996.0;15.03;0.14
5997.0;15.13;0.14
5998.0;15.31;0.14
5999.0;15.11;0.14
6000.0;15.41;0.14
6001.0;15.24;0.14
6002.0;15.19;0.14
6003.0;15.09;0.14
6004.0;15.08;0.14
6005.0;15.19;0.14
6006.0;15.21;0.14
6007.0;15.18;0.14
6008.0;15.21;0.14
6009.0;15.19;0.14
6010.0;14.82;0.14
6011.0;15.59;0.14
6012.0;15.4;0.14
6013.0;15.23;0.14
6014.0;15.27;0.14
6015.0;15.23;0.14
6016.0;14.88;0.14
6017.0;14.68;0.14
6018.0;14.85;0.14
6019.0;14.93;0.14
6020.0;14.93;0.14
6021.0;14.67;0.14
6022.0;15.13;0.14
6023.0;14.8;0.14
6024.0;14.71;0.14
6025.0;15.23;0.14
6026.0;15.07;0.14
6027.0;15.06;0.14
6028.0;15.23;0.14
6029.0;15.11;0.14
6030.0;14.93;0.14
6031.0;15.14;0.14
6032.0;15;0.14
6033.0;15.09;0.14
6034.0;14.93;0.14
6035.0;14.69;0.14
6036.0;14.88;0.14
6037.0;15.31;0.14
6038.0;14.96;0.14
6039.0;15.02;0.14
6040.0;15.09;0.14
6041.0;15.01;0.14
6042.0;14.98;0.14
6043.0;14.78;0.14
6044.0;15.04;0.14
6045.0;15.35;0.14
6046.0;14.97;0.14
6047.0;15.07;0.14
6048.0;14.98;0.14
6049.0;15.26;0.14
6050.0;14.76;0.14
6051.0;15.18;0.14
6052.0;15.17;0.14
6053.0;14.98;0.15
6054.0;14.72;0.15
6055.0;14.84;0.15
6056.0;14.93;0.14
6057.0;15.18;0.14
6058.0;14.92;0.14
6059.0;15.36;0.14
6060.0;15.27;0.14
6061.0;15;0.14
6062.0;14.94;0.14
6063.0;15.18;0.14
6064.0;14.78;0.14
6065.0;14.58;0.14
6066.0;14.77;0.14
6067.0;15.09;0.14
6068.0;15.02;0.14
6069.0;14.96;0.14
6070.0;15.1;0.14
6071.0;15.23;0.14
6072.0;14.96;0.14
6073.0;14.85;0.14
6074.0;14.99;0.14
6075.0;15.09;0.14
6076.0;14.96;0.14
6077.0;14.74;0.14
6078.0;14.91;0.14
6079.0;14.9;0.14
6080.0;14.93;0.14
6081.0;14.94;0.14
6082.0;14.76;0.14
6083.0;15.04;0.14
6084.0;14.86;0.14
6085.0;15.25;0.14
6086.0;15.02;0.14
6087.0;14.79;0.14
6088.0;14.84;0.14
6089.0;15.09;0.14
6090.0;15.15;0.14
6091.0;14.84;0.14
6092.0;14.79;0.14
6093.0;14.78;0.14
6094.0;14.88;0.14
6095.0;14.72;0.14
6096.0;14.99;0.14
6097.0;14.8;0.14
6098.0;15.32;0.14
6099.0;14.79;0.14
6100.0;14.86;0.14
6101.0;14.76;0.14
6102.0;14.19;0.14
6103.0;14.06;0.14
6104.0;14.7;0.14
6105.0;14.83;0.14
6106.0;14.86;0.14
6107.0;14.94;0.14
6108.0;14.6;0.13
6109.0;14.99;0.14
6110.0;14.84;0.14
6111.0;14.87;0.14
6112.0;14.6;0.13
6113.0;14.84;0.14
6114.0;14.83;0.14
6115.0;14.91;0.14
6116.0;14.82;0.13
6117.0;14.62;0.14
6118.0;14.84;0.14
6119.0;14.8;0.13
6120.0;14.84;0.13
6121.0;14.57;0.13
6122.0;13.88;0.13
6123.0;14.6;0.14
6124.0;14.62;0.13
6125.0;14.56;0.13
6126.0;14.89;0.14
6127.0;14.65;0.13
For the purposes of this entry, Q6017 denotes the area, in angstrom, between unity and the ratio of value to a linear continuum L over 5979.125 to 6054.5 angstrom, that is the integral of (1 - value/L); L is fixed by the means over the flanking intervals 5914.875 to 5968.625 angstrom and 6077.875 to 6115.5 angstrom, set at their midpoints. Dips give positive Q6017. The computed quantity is 0.1 angstrom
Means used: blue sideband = 15.3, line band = 15.1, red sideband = 14.8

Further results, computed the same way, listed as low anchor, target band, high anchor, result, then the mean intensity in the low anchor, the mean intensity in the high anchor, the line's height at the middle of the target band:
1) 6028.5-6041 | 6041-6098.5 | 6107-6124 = -0.3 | 15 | 14.7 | 14.9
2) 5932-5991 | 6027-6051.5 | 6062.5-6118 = 0.0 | 15.3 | 14.9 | 15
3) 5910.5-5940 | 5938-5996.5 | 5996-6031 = -0.1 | 15.4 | 15.1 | 15.2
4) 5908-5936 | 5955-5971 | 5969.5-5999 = 0.0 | 15.3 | 15.2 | 15.3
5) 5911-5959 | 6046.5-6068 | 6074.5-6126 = -0.1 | 15.3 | 14.8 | 14.9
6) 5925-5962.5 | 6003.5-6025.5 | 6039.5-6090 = 0.1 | 15.3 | 15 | 15.1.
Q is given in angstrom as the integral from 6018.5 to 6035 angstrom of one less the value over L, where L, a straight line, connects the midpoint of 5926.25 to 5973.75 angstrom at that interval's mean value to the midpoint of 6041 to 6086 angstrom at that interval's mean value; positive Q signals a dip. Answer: 0.1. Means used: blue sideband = 15.3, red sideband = 15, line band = 15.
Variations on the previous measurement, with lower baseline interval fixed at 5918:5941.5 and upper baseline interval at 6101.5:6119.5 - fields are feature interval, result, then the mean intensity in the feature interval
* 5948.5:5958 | 0.01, 15.3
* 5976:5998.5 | 0.00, 15.2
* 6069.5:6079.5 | -0.08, 15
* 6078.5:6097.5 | -0.13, 14.9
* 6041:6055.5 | -0.05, 15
